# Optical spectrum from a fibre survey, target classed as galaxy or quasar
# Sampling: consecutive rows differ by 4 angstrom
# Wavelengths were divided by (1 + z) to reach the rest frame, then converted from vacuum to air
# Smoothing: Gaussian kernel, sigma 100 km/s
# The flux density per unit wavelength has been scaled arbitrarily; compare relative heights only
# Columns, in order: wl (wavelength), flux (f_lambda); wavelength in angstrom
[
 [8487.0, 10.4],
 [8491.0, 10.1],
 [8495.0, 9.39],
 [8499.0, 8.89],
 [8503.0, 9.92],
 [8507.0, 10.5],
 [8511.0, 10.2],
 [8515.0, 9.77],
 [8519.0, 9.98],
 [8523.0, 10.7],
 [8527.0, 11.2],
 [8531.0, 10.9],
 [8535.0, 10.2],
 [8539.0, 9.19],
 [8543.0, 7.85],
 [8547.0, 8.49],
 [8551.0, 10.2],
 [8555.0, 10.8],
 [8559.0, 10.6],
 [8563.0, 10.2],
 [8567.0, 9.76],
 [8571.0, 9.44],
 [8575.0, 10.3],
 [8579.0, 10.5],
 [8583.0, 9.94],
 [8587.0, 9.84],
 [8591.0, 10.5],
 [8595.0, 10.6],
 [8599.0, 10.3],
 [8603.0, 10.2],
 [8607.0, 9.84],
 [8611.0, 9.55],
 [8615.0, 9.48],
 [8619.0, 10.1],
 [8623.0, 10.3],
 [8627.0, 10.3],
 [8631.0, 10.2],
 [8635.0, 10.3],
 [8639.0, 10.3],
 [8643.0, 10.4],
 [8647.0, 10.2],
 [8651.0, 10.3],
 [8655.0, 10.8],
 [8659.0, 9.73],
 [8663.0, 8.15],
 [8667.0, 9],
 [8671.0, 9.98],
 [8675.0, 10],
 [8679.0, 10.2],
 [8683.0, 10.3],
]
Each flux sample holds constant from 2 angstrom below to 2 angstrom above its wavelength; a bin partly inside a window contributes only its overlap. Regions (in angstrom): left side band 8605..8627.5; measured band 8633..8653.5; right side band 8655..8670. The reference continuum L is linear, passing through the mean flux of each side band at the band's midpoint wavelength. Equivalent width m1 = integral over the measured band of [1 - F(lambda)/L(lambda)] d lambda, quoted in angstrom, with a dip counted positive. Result -1.67 angstrom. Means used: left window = 9.9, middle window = 10.3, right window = 9.27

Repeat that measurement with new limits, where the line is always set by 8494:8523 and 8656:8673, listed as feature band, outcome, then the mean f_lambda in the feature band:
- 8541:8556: 0.76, 9.24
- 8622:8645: -2.14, 10.3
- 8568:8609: -2.35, 10.1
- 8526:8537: -1.04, 10.7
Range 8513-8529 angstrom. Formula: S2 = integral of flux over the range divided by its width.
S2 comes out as 10.4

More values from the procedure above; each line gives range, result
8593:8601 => 10.4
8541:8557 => 9.34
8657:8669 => 8.96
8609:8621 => 9.71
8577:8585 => 10.2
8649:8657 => 10.6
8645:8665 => 9.84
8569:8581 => 10.1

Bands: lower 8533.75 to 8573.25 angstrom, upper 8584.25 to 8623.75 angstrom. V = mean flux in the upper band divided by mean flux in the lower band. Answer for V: 1.04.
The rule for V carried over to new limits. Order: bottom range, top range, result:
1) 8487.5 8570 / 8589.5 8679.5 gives 1.01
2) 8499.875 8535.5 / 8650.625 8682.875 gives 0.95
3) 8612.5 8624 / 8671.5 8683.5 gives 1.02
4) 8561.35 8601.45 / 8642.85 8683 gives 0.97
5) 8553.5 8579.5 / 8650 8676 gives 0.95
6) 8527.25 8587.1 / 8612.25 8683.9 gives 1.01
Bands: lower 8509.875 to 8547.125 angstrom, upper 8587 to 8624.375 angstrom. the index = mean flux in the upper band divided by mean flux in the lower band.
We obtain 1.02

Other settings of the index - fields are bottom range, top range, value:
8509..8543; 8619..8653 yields 1.01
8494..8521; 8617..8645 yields 1.05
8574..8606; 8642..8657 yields 1.02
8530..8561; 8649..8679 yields 1.00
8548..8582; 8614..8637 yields 1.00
